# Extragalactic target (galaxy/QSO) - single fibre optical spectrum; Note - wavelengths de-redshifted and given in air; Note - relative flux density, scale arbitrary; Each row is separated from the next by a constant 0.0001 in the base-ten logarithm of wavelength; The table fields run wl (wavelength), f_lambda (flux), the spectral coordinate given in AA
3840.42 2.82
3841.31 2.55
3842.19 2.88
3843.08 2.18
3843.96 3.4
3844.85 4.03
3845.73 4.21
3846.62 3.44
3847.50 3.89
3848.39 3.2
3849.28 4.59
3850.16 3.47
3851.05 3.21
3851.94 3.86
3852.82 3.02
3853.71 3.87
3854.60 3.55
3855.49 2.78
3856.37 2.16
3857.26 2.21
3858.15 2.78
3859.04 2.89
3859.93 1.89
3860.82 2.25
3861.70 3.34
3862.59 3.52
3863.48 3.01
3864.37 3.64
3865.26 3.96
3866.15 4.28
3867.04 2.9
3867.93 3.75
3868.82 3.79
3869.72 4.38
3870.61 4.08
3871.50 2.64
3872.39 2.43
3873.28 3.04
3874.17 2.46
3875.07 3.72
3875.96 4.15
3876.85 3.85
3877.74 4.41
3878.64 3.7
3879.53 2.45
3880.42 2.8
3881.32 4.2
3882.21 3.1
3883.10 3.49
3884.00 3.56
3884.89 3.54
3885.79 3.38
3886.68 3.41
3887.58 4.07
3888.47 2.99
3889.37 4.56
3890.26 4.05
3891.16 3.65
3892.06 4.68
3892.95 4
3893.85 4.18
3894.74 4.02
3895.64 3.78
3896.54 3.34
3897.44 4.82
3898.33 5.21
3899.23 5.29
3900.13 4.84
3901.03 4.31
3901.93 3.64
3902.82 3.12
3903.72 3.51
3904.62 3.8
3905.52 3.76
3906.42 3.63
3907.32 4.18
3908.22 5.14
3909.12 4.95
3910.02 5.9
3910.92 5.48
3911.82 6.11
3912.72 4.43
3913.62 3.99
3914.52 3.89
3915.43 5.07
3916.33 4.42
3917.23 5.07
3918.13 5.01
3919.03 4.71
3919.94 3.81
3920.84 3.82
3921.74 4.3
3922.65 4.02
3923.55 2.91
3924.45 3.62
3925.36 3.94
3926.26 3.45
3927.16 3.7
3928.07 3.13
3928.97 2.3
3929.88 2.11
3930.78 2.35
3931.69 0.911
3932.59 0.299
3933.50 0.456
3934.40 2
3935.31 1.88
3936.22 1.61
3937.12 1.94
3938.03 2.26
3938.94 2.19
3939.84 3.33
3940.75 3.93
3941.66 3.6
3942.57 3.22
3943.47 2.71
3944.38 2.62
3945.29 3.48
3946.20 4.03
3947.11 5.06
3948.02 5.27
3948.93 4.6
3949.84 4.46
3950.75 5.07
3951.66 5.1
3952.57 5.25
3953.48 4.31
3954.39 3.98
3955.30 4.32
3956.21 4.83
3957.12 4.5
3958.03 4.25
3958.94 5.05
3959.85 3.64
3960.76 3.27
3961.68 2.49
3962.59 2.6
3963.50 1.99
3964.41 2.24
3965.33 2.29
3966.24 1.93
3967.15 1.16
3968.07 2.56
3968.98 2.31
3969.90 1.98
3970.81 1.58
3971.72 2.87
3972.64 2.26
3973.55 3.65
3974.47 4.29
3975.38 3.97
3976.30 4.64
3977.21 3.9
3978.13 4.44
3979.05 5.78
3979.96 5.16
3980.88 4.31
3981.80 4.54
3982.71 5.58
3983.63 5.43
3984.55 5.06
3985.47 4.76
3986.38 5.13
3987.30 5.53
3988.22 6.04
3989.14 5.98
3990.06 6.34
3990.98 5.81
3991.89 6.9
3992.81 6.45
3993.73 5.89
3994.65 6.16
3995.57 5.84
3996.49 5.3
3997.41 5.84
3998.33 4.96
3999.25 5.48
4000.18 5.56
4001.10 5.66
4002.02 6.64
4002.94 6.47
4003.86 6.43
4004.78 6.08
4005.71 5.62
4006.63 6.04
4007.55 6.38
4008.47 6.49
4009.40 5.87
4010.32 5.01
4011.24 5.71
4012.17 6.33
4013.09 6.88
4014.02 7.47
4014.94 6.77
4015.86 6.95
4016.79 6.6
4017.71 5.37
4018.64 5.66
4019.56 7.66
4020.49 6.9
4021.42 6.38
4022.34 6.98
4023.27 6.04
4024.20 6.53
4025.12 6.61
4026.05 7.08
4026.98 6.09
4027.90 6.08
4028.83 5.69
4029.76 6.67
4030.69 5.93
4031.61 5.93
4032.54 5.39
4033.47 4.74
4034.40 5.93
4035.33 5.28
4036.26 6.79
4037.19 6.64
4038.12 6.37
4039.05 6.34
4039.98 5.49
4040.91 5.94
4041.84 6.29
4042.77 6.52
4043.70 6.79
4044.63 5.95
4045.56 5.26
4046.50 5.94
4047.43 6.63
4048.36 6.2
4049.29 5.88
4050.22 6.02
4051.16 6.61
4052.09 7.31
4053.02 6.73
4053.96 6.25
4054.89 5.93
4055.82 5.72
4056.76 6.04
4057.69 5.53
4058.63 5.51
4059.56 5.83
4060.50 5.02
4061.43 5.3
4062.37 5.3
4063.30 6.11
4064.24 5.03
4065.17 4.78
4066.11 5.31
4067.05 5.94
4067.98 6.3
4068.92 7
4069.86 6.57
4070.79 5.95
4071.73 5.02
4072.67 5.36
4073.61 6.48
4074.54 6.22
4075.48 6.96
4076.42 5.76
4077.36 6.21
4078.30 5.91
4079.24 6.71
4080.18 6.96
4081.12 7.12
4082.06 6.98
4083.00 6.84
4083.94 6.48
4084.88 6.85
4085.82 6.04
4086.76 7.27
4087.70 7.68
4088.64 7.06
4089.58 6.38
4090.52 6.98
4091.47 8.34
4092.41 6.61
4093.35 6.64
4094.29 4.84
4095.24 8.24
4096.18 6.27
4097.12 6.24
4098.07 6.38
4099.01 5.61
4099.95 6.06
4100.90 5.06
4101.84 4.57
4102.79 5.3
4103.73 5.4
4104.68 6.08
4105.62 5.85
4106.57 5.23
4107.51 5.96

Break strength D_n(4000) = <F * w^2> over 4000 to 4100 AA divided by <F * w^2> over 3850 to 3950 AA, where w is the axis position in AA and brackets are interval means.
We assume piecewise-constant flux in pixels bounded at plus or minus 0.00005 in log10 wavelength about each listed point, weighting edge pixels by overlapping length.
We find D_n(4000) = 1.89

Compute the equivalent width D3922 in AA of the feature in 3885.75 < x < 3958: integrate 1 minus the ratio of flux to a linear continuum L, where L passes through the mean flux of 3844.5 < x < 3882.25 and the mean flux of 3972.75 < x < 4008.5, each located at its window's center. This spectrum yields 7.9 AA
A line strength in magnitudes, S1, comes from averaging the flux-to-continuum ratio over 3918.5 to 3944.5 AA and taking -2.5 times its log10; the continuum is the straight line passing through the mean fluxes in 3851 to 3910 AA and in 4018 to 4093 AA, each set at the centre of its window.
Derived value 0.48 mag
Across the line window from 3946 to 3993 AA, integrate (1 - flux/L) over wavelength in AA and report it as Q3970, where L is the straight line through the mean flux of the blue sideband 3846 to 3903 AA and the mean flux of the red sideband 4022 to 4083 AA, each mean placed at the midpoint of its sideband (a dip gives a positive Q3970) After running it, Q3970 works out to 7.0 AA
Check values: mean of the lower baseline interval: 3.58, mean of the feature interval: 4.2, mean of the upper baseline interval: 6.09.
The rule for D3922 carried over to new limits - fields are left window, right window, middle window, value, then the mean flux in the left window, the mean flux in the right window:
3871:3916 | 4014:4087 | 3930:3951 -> 8.0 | 3.98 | 6.18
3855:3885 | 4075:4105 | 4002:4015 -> -2.5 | 3.27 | 6.43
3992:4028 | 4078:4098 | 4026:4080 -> 4.3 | 6.22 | 6.78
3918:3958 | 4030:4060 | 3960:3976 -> 6.0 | 3.42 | 6.06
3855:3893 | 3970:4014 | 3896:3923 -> -3.3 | 3.39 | 5.34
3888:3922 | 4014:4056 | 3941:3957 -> 2.5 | 4.36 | 6.26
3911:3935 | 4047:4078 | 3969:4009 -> -4.1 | 3.47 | 5.96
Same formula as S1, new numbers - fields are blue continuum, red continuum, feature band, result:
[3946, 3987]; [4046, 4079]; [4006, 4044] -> -0.21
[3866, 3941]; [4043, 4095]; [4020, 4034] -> -0.12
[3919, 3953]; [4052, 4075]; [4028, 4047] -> -0.13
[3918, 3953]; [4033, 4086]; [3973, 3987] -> -0.10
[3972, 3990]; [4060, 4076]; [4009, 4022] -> -0.23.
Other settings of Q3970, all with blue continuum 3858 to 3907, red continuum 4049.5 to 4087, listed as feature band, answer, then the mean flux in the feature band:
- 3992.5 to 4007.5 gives -2.0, 5.91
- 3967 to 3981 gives 4.1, 3.46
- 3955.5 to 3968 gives 4.2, 3.1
